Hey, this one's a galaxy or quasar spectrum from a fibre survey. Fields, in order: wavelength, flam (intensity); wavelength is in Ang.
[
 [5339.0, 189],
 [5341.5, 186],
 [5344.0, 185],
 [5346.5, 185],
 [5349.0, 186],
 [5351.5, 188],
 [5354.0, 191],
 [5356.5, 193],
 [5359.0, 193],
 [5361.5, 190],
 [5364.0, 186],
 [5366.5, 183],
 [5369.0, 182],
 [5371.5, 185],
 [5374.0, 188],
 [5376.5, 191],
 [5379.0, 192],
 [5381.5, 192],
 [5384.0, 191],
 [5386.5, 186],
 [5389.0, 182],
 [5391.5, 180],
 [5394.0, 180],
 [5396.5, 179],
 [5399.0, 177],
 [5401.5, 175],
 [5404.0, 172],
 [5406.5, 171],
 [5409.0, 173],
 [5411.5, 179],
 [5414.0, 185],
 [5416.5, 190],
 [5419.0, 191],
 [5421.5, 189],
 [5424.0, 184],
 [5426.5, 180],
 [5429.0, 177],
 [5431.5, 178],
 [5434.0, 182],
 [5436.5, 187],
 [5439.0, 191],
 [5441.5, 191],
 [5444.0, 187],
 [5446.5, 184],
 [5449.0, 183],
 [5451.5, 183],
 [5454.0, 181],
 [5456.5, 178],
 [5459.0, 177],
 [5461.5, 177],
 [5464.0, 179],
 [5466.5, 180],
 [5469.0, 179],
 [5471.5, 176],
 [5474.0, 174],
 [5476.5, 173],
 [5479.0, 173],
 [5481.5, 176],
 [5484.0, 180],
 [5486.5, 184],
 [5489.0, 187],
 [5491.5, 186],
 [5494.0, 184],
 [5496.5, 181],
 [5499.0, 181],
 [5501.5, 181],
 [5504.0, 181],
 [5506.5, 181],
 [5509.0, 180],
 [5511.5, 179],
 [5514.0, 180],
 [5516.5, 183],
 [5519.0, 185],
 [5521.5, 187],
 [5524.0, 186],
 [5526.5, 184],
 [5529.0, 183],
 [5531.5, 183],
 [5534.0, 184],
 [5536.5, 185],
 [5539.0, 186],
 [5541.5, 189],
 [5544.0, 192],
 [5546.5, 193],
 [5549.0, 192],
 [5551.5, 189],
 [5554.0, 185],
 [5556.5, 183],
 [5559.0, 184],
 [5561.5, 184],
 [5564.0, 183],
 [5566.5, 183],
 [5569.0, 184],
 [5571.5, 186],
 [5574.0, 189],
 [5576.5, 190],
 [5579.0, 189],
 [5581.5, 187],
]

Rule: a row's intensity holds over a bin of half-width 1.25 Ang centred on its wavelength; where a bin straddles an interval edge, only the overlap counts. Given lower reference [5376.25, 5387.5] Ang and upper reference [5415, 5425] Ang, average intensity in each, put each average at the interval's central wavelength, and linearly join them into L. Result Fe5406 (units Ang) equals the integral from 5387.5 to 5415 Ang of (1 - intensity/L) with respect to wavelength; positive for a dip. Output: 1.7 Ang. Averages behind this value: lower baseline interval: 190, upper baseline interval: 189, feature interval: 178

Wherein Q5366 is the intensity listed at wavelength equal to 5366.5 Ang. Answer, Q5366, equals 183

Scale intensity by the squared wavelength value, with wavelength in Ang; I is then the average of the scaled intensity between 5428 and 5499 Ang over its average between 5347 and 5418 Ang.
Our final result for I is 1.0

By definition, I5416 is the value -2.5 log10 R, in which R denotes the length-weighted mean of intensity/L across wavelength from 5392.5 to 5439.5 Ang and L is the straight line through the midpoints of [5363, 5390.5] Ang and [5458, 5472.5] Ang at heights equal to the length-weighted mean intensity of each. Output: 0.01 mag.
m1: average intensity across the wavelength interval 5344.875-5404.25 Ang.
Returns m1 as 186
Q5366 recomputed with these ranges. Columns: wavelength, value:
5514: 180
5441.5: 191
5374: 188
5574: 189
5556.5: 183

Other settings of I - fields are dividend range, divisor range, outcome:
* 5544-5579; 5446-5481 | 1.09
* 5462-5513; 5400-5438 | 1.02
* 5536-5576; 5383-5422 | 1.09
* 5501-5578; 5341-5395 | 1.05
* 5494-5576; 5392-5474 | 1.06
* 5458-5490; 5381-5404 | 1.01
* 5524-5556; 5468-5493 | 1.07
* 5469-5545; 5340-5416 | 1.04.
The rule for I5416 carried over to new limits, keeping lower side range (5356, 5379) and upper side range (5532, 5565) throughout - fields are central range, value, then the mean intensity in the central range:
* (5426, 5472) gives 0.03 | 182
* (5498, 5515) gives 0.04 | 180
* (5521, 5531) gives 0.01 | 185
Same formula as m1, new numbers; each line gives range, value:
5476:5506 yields 181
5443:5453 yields 184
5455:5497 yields 179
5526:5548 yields 187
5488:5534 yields 183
